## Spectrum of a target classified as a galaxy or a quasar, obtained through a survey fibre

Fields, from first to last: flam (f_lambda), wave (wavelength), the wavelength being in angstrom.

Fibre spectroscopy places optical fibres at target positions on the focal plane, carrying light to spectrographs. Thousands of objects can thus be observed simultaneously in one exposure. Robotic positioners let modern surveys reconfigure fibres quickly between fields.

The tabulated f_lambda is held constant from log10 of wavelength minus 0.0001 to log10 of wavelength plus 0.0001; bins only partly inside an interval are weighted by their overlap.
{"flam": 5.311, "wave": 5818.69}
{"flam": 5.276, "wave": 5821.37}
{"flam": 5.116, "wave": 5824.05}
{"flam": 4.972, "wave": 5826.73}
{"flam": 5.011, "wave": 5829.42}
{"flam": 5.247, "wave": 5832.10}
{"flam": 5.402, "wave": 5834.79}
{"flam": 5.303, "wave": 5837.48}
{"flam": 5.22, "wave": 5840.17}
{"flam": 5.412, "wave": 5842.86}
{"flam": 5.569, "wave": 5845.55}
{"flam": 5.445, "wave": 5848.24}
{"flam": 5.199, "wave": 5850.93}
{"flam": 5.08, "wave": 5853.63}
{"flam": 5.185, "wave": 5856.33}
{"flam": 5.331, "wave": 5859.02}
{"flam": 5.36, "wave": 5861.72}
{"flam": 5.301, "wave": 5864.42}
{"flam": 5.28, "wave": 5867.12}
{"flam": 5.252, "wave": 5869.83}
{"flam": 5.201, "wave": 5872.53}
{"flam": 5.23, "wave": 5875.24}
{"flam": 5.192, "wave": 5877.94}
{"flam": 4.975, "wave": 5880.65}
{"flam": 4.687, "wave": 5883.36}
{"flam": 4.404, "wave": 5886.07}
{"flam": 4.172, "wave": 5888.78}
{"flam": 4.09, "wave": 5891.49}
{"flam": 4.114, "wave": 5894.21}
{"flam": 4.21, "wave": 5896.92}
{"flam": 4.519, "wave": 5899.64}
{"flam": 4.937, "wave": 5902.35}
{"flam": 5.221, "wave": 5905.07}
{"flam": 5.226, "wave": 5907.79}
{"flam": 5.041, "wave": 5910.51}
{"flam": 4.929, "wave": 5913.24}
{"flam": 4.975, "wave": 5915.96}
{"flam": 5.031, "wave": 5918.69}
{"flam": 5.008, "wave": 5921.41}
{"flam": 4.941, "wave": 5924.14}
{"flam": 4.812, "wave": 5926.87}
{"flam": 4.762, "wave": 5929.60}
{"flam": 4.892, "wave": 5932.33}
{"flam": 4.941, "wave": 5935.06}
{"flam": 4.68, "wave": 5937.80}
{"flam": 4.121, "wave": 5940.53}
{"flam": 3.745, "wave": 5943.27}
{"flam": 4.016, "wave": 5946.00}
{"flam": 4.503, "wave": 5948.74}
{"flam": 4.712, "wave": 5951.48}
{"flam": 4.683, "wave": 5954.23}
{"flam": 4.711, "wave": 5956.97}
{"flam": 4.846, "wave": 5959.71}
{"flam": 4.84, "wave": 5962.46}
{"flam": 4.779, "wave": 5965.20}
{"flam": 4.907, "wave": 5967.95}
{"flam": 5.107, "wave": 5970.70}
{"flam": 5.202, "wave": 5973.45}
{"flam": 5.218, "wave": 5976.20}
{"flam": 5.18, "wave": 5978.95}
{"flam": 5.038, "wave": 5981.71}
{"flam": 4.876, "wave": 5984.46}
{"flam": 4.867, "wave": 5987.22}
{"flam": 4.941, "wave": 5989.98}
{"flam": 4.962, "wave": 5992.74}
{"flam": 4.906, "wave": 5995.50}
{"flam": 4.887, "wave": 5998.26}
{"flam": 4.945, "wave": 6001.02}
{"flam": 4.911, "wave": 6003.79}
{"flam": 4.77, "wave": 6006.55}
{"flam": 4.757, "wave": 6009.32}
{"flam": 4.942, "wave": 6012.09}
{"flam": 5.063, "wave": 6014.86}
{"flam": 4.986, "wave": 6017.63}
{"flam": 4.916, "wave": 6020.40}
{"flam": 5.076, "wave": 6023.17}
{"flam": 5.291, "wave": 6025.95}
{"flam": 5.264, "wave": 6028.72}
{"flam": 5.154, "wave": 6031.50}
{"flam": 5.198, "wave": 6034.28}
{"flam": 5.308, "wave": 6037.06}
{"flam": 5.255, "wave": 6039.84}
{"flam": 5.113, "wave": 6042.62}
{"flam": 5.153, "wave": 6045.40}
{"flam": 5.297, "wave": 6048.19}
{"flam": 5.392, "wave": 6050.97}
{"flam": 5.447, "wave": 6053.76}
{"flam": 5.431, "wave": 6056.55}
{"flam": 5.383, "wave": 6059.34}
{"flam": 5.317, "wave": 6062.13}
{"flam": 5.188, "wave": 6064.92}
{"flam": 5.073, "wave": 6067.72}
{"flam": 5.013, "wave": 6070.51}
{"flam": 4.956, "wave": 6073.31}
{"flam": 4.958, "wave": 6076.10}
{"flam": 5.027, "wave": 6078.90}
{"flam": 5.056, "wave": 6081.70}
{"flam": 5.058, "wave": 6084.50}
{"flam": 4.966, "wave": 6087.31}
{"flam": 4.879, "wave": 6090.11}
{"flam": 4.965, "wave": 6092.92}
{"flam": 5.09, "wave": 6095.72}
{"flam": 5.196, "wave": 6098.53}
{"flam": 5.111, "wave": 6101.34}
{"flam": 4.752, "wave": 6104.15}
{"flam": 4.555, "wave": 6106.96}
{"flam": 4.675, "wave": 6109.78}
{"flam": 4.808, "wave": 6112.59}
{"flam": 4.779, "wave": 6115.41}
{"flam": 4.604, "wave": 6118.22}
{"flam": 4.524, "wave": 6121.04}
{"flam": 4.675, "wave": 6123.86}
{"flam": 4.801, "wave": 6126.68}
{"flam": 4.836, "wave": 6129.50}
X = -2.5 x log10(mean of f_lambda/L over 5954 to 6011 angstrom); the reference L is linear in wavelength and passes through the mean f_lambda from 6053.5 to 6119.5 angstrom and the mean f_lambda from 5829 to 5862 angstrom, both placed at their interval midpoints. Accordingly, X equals 0.044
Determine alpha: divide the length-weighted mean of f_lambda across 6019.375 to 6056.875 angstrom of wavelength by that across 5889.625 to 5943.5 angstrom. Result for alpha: 1.11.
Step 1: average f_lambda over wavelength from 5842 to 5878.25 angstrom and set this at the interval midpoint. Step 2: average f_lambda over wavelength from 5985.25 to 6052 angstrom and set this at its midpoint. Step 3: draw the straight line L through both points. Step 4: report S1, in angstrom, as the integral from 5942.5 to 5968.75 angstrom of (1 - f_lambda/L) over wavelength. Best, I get 2.9 angstrom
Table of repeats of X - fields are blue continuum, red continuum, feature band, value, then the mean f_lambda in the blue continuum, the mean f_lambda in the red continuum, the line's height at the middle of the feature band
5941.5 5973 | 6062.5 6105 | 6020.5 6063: -0.08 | 4.63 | 5.03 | 4.9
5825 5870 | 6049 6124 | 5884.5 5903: 0.20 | 5.27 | 5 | 5.22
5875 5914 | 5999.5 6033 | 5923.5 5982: 0.02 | 4.71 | 5.01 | 4.85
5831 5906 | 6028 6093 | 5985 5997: 0.04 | 5.02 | 5.16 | 5.11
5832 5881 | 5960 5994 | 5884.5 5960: 0.10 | 5.28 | 4.99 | 5.12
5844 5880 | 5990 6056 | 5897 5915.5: 0.06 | 5.27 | 5.09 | 5.22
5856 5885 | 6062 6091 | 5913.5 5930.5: 0.05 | 5.17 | 5.04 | 5.14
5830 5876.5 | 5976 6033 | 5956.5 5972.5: 0.04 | 5.29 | 4.99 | 5.07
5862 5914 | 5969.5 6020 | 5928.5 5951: 0.10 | 4.85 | 4.97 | 4.91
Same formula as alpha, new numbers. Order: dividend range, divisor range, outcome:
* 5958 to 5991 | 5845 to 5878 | 0.94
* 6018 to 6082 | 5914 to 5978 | 1.09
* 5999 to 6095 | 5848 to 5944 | 1.05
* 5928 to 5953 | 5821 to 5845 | 0.86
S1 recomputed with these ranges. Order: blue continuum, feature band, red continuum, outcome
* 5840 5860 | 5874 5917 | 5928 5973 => 2.3 angstrom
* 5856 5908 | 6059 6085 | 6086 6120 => -1.2 angstrom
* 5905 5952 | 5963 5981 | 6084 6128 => -1.1 angstrom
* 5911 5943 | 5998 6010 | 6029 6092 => 0.4 angstrom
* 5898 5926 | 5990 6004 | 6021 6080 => 0.5 angstrom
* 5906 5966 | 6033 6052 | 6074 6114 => -1.4 angstrom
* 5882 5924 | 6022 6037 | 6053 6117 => -0.9 angstrom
